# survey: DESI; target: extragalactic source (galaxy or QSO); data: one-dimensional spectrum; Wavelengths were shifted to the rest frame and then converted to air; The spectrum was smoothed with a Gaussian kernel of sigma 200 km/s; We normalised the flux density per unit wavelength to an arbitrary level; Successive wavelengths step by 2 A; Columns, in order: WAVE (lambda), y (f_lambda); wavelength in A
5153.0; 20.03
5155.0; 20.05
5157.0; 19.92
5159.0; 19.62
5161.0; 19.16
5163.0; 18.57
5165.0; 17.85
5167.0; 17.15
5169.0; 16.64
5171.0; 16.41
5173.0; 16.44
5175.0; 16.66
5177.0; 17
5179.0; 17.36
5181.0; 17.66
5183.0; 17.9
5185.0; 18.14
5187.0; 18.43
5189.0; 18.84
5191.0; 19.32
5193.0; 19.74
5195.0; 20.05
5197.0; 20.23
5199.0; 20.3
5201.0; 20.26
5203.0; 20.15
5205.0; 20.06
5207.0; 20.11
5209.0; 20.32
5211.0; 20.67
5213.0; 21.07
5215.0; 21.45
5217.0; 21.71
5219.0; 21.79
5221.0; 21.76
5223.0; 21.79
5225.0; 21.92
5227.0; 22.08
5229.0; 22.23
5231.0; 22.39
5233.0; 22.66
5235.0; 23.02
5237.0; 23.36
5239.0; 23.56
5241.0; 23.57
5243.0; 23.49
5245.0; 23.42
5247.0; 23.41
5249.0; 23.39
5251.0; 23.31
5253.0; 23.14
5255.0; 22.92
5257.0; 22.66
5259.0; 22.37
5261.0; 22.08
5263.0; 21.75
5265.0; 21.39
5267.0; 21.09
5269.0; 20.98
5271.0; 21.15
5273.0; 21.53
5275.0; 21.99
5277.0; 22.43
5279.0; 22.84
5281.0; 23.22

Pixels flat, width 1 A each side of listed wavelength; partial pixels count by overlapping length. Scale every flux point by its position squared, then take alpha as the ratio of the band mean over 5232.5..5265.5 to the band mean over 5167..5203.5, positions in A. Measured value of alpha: 1.28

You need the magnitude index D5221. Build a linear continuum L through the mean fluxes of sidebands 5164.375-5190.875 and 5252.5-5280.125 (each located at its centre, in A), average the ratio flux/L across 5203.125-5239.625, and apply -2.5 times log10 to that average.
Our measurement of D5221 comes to -0.10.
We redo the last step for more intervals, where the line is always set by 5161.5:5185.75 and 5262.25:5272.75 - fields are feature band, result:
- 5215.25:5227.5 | -0.13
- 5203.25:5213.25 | -0.09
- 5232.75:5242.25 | -0.16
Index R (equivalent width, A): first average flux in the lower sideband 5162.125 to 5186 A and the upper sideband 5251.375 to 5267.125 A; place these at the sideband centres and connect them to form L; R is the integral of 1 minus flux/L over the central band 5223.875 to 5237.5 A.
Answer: -1.2 A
